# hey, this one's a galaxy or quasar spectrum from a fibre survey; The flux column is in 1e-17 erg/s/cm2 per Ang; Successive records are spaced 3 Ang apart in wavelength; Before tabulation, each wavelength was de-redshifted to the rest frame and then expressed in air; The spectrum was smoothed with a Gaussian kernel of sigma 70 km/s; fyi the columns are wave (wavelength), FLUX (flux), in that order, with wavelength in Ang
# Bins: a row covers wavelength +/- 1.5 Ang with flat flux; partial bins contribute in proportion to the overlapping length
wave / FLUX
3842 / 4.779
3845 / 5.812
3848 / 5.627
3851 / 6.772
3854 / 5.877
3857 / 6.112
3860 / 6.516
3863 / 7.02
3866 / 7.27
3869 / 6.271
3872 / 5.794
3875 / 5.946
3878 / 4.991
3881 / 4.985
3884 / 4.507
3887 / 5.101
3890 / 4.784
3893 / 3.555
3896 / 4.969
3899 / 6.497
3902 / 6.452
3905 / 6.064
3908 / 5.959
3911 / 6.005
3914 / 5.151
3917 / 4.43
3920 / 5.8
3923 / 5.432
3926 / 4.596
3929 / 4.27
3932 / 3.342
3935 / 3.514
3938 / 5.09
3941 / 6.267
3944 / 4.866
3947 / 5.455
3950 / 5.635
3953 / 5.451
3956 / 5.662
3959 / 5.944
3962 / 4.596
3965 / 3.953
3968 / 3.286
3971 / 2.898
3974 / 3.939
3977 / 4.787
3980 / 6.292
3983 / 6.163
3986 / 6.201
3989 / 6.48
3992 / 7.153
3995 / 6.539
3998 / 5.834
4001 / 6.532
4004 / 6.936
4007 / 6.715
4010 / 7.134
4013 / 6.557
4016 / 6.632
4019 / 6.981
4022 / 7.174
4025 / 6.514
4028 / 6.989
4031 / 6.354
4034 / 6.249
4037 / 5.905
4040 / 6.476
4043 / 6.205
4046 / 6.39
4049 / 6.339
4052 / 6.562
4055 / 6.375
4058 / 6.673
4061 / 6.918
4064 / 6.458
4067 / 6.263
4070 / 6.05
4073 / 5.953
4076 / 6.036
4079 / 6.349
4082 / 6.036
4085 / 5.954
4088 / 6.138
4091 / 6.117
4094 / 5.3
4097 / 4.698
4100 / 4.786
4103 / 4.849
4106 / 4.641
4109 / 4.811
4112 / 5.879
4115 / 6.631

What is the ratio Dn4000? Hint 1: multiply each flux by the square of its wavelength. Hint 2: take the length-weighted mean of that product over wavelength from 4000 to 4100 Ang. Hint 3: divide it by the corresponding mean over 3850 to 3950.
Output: 1.26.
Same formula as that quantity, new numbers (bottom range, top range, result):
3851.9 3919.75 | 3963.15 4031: 1.12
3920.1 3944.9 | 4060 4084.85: 1.41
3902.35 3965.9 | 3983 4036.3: 1.34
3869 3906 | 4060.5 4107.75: 1.19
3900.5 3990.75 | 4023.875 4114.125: 1.24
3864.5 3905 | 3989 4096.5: 1.26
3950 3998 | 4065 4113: 1.12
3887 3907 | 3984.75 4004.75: 1.27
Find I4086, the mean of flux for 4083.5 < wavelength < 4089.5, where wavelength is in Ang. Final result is 6.05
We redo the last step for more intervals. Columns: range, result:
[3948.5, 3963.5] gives 5.46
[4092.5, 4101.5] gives 4.93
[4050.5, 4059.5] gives 6.54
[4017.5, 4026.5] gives 6.89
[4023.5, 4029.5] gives 6.75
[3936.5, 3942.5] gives 5.68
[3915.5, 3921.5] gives 5.11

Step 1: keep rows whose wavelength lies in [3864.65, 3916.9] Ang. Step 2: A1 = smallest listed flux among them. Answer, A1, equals 3.555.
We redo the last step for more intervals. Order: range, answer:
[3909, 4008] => 2.898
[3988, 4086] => 5.834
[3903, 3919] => 4.43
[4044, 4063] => 6.339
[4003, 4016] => 6.557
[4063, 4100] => 4.698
